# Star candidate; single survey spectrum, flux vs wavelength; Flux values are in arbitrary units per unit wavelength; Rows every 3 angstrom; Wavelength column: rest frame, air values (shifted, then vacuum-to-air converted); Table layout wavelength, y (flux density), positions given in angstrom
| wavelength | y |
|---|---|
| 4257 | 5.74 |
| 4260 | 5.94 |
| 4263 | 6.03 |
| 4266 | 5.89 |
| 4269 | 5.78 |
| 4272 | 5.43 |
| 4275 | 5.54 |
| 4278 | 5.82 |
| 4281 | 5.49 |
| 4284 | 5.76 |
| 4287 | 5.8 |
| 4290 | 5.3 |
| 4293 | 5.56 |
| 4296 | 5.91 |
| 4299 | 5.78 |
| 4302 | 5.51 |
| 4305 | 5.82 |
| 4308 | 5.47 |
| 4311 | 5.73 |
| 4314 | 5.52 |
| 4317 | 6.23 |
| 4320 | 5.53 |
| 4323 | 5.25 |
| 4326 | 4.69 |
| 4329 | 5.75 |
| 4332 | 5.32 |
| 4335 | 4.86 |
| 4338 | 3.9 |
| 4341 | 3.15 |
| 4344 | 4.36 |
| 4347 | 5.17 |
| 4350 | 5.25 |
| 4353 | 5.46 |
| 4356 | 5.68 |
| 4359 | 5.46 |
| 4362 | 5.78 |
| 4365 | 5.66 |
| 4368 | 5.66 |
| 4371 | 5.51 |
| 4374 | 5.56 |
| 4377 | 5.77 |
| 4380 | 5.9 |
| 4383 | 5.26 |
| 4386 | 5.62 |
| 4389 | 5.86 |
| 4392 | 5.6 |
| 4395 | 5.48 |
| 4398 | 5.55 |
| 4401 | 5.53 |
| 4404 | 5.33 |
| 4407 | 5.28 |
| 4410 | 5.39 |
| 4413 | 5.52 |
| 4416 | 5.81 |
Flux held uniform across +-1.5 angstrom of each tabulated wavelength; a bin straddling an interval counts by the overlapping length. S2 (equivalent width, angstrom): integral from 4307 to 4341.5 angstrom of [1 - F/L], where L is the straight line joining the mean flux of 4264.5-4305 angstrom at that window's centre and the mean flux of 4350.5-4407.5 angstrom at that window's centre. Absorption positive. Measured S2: 2.8 angstrom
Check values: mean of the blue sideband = 5.67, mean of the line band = 5.17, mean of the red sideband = 5.58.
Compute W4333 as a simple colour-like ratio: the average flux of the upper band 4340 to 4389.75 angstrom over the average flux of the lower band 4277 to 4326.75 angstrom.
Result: 1.0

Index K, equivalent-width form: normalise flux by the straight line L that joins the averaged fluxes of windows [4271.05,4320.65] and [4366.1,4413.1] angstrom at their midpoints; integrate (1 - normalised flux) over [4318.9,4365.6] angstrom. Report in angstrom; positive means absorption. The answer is 4.5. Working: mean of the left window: 5.66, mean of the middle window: 5.06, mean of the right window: 5.55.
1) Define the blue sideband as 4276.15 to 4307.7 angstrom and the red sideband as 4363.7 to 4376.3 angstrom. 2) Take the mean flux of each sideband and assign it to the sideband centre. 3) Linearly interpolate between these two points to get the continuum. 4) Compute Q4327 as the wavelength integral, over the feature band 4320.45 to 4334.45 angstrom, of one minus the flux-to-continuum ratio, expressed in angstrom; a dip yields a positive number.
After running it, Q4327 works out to 1.0 angstrom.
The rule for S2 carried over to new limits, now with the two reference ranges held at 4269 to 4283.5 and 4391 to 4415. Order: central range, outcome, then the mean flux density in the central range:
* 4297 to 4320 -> -0.6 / 5.71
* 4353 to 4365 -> -0.2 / 5.62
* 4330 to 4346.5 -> 3.3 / 4.41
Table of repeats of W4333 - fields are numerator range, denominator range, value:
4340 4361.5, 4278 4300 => 0.88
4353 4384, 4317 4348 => 1.16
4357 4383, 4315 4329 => 1.03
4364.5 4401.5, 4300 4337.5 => 1.03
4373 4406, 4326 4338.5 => 1.11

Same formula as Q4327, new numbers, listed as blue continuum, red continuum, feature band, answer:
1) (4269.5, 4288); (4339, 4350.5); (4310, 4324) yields -2.12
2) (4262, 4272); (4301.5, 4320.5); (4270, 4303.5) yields 0.81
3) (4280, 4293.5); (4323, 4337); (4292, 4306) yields -0.68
